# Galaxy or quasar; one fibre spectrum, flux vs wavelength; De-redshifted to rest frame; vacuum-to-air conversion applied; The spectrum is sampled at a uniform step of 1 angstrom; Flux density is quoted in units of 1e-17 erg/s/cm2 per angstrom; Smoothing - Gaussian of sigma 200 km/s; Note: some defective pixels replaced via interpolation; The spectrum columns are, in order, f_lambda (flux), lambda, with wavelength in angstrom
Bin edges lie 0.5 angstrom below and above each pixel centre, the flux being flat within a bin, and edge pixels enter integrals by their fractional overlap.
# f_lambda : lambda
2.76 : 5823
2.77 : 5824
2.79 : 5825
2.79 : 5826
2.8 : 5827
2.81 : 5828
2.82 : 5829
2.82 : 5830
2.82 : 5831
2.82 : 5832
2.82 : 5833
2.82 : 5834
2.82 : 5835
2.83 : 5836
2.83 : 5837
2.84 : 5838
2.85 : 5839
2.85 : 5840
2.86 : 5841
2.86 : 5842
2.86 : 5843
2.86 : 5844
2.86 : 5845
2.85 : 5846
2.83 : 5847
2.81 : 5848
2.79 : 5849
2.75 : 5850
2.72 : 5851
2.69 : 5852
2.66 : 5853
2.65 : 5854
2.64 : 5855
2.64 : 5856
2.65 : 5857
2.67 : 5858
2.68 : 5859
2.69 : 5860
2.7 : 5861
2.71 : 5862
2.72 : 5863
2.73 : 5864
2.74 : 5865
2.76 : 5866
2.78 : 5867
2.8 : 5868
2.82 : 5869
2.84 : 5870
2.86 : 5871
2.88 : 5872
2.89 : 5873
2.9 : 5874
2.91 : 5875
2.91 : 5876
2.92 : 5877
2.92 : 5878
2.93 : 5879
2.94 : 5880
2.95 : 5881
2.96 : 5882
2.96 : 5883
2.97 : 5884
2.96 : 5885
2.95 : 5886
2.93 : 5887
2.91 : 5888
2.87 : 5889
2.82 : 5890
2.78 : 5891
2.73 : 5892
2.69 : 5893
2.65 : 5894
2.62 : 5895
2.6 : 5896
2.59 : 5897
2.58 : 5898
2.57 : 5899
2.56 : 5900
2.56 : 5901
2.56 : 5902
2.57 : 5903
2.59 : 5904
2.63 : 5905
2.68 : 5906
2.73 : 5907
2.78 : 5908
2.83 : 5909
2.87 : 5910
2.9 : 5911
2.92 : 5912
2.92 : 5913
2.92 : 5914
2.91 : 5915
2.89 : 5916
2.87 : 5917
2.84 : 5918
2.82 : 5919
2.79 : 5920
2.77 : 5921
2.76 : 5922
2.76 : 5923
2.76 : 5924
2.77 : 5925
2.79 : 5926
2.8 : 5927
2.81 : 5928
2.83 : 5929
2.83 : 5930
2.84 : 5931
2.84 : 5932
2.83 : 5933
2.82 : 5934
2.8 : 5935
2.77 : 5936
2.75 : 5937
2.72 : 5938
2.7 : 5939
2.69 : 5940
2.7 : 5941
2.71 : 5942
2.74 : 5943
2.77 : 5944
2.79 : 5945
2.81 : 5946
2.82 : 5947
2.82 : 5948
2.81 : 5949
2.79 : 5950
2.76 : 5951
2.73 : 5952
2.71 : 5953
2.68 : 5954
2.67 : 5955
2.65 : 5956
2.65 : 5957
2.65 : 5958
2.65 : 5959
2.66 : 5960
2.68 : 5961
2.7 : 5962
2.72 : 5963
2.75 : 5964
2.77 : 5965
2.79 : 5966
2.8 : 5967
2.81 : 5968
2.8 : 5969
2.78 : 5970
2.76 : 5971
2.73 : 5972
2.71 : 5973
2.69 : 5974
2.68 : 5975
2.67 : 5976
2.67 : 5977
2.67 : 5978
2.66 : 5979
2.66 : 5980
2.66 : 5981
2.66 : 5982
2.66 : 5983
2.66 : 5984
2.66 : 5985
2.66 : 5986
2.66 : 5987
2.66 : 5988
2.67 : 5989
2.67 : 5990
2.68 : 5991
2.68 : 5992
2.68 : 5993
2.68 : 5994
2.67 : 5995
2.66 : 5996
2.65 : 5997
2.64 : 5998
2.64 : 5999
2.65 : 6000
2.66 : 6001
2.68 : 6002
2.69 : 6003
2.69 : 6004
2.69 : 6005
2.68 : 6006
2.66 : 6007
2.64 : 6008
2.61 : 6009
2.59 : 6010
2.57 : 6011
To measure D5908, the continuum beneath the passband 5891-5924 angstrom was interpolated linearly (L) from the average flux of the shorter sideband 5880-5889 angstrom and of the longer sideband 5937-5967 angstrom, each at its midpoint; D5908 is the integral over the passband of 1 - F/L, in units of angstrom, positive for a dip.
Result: 1.55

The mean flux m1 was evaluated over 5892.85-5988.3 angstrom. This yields 2.73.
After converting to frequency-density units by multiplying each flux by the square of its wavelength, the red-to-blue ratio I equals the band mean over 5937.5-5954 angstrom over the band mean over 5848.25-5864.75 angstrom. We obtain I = 1.05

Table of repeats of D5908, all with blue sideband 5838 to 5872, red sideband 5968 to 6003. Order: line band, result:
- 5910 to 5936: -1.0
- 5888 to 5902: 0.4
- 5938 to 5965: -0.2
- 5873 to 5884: -0.7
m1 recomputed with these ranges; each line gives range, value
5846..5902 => 2.78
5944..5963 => 2.73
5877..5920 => 2.79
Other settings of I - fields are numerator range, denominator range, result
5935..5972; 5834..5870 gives 1.02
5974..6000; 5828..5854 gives 1.00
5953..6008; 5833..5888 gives 0.99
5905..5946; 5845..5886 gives 1.02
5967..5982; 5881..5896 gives 0.98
